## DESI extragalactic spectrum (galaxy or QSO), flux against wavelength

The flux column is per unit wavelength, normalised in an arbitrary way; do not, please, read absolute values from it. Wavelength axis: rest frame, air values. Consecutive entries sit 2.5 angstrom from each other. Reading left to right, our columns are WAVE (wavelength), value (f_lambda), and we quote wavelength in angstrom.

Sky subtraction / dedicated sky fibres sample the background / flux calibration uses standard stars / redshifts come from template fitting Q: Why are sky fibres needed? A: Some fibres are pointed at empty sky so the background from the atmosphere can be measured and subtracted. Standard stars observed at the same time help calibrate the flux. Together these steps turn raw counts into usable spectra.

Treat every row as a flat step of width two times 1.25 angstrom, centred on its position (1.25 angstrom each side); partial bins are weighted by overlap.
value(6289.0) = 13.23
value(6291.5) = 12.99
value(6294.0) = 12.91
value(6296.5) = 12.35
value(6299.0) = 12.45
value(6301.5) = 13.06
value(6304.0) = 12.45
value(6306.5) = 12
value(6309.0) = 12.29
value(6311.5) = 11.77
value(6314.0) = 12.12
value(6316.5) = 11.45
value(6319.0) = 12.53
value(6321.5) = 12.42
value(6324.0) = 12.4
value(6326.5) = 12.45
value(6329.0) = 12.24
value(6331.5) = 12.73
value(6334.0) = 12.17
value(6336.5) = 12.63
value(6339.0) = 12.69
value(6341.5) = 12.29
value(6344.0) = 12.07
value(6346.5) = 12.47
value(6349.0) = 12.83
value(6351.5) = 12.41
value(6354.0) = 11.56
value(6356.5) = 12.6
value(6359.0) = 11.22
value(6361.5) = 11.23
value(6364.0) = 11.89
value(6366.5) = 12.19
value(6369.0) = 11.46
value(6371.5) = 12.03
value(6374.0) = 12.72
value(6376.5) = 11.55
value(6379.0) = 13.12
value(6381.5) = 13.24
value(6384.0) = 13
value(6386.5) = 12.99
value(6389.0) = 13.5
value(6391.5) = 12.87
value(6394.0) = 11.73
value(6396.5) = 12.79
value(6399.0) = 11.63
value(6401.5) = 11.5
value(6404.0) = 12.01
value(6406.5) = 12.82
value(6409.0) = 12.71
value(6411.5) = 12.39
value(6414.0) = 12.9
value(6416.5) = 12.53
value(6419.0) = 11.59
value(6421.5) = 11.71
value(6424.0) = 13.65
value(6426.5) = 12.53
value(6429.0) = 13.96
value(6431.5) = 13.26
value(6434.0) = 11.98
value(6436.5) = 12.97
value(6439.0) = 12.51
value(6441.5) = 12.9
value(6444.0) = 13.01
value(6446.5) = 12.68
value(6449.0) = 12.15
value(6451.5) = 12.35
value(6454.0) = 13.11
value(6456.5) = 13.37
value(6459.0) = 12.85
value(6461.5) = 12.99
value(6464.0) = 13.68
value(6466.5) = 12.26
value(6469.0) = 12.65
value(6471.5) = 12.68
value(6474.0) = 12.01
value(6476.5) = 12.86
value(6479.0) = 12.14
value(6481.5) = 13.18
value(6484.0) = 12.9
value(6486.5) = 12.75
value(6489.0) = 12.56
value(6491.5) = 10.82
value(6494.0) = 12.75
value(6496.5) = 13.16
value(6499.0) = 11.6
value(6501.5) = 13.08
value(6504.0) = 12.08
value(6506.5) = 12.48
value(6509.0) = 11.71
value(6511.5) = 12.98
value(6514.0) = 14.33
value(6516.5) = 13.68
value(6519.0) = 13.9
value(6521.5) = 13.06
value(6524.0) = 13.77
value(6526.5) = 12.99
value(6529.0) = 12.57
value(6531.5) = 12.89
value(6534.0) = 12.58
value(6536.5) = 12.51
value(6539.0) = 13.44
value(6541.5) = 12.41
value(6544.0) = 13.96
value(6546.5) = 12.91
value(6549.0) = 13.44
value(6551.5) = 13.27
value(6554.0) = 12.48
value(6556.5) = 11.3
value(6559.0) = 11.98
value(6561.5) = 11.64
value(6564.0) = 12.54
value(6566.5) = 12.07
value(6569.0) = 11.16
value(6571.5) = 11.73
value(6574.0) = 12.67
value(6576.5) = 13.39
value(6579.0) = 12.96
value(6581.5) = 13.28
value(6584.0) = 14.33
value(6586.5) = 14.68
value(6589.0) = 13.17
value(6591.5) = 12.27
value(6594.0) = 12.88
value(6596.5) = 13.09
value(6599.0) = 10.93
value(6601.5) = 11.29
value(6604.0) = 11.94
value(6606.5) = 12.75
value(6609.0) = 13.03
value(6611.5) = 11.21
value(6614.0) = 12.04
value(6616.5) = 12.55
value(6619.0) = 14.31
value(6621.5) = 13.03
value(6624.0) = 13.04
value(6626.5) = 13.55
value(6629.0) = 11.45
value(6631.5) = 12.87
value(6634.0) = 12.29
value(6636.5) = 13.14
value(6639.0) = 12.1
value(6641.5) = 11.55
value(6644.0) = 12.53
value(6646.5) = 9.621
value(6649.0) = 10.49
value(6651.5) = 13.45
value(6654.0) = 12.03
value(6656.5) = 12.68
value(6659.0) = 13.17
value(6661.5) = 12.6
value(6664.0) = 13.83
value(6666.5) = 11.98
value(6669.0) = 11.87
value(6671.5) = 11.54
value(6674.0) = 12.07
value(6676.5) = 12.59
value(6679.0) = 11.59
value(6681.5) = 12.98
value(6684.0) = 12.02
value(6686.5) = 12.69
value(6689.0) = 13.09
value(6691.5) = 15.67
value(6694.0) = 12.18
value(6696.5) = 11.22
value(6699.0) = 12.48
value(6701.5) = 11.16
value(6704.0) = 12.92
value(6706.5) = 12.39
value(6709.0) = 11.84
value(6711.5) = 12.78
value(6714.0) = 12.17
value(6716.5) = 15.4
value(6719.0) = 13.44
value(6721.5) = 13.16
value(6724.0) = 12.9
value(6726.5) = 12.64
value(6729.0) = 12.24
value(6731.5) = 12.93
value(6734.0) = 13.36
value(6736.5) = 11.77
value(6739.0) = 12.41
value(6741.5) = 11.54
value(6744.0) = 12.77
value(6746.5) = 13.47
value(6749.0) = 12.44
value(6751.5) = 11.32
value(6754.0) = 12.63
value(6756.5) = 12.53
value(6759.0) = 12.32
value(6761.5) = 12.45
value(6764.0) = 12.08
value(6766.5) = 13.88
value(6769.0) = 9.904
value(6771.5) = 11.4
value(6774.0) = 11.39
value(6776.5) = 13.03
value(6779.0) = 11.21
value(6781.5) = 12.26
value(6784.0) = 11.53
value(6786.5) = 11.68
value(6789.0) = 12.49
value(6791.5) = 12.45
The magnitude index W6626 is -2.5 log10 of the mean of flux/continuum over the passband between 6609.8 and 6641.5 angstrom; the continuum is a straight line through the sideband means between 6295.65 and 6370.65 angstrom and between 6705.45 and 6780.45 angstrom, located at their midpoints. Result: -0.02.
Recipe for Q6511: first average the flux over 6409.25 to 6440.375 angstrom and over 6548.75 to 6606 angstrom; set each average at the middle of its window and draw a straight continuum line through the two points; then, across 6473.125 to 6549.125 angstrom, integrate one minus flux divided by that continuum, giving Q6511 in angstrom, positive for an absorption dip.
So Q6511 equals -1.4 angstrom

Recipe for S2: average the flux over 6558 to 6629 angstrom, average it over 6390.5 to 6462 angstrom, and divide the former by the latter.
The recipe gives 1.0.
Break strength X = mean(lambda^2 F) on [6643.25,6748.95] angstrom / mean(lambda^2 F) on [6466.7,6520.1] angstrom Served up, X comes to 1.1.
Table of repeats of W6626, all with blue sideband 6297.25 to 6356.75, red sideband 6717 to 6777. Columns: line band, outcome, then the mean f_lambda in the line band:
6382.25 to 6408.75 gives -0.014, 12.5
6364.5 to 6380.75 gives 0.013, 12.2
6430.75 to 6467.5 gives -0.038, 12.8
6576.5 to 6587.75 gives -0.113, 13.8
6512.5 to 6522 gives -0.116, 13.8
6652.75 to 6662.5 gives -0.017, 12.6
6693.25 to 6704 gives 0.050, 11.9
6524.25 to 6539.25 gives -0.040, 12.9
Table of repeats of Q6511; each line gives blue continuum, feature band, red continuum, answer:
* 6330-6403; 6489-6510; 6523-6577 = 0.5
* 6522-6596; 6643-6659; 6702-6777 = 1.0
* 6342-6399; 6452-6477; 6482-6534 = -0.4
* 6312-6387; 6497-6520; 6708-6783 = -1.0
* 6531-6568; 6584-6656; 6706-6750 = 1.3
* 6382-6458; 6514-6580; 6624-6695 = -1.3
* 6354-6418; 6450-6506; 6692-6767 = -1.0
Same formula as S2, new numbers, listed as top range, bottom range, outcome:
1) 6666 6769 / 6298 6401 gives 1.02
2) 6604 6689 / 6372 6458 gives 0.98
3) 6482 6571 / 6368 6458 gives 1.01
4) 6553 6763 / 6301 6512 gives 1.00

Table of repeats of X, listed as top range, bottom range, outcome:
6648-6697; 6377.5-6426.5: 1.08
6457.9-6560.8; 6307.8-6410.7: 1.09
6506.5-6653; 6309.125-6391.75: 1.10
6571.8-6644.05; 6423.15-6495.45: 1.04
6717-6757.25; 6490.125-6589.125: 1.05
